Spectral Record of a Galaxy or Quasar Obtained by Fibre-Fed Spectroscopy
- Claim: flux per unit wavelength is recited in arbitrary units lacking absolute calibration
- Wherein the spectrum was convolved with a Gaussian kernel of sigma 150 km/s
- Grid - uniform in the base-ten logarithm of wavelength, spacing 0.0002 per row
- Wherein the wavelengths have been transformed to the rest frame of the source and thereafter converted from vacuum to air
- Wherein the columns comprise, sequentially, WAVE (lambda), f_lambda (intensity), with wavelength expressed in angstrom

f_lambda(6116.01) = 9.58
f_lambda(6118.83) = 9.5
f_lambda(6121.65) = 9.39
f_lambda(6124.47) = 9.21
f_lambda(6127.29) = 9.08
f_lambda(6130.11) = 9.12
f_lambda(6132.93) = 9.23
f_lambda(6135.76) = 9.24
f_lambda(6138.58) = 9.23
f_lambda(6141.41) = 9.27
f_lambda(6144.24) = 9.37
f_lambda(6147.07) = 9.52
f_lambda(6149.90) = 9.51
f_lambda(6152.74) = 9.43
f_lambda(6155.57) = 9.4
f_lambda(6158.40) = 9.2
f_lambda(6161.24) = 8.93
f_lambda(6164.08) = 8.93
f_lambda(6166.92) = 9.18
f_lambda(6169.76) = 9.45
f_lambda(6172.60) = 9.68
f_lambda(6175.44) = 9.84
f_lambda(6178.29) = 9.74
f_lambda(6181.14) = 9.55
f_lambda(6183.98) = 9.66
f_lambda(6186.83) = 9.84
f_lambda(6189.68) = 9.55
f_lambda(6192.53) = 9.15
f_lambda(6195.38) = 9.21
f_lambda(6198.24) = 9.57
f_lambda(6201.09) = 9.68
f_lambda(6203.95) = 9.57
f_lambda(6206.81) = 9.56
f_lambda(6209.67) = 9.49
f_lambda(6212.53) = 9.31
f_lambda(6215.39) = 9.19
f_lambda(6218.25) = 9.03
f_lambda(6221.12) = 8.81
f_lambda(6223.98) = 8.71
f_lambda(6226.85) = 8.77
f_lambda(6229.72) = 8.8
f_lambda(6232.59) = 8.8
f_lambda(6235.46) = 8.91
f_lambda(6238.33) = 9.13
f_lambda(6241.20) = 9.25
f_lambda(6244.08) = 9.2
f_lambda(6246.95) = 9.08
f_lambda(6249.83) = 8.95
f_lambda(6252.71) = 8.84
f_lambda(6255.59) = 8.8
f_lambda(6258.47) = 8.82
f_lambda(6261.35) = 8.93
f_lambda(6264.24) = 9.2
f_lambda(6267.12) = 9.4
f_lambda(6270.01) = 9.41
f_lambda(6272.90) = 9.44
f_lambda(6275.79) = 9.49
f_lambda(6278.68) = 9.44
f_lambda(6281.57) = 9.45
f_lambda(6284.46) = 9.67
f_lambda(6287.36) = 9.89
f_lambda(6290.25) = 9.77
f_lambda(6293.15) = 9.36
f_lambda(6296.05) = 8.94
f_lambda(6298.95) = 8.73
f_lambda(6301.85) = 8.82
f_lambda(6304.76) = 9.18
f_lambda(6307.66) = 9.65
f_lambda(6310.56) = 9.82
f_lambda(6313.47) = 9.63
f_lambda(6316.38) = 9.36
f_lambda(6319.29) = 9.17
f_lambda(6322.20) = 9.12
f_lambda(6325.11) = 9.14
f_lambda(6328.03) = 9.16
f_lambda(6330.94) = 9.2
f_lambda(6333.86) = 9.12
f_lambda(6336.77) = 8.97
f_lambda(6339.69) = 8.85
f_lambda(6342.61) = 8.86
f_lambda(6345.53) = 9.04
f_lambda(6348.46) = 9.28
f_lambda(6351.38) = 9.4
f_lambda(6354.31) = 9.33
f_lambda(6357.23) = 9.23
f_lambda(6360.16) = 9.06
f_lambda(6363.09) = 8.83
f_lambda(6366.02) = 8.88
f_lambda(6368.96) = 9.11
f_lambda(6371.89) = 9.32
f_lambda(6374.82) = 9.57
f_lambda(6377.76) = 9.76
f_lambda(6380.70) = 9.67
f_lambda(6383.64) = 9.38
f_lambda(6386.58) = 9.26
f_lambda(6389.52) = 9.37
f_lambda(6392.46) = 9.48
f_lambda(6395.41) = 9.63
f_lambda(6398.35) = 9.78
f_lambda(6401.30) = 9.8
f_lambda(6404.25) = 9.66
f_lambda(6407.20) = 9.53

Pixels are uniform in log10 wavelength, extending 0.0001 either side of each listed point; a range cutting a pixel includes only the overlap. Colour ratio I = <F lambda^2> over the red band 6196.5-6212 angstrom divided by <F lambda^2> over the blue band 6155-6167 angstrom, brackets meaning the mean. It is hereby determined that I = 1.06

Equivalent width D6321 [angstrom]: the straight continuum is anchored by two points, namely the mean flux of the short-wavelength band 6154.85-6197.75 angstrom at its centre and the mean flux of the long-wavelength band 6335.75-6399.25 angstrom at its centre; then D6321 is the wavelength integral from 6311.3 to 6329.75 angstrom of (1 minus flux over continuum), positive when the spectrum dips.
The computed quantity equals 0.1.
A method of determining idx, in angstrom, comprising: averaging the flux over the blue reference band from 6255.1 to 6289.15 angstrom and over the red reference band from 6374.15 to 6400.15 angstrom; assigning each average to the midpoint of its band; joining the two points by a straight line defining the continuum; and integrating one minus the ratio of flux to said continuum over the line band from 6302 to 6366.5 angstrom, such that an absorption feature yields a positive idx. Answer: 1.8 angstrom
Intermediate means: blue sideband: 9.35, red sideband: 9.55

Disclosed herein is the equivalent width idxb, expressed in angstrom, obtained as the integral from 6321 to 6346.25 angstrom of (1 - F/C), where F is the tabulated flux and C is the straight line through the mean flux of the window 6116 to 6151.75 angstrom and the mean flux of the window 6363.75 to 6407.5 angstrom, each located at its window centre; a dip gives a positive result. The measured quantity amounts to 1.0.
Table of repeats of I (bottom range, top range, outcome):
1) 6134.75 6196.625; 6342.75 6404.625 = 1.06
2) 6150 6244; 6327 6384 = 1.04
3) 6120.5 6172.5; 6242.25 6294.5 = 1.04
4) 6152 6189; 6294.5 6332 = 1.02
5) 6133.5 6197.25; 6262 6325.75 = 1.04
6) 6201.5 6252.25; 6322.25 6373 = 1.04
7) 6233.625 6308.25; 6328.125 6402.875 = 1.04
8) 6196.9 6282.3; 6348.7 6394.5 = 1.06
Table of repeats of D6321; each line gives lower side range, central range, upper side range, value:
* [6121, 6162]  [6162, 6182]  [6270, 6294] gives -0.3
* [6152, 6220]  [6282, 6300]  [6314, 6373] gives -0.4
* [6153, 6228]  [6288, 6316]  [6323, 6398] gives -0.2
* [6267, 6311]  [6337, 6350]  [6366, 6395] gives 0.6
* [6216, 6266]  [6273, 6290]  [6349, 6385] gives -1.0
